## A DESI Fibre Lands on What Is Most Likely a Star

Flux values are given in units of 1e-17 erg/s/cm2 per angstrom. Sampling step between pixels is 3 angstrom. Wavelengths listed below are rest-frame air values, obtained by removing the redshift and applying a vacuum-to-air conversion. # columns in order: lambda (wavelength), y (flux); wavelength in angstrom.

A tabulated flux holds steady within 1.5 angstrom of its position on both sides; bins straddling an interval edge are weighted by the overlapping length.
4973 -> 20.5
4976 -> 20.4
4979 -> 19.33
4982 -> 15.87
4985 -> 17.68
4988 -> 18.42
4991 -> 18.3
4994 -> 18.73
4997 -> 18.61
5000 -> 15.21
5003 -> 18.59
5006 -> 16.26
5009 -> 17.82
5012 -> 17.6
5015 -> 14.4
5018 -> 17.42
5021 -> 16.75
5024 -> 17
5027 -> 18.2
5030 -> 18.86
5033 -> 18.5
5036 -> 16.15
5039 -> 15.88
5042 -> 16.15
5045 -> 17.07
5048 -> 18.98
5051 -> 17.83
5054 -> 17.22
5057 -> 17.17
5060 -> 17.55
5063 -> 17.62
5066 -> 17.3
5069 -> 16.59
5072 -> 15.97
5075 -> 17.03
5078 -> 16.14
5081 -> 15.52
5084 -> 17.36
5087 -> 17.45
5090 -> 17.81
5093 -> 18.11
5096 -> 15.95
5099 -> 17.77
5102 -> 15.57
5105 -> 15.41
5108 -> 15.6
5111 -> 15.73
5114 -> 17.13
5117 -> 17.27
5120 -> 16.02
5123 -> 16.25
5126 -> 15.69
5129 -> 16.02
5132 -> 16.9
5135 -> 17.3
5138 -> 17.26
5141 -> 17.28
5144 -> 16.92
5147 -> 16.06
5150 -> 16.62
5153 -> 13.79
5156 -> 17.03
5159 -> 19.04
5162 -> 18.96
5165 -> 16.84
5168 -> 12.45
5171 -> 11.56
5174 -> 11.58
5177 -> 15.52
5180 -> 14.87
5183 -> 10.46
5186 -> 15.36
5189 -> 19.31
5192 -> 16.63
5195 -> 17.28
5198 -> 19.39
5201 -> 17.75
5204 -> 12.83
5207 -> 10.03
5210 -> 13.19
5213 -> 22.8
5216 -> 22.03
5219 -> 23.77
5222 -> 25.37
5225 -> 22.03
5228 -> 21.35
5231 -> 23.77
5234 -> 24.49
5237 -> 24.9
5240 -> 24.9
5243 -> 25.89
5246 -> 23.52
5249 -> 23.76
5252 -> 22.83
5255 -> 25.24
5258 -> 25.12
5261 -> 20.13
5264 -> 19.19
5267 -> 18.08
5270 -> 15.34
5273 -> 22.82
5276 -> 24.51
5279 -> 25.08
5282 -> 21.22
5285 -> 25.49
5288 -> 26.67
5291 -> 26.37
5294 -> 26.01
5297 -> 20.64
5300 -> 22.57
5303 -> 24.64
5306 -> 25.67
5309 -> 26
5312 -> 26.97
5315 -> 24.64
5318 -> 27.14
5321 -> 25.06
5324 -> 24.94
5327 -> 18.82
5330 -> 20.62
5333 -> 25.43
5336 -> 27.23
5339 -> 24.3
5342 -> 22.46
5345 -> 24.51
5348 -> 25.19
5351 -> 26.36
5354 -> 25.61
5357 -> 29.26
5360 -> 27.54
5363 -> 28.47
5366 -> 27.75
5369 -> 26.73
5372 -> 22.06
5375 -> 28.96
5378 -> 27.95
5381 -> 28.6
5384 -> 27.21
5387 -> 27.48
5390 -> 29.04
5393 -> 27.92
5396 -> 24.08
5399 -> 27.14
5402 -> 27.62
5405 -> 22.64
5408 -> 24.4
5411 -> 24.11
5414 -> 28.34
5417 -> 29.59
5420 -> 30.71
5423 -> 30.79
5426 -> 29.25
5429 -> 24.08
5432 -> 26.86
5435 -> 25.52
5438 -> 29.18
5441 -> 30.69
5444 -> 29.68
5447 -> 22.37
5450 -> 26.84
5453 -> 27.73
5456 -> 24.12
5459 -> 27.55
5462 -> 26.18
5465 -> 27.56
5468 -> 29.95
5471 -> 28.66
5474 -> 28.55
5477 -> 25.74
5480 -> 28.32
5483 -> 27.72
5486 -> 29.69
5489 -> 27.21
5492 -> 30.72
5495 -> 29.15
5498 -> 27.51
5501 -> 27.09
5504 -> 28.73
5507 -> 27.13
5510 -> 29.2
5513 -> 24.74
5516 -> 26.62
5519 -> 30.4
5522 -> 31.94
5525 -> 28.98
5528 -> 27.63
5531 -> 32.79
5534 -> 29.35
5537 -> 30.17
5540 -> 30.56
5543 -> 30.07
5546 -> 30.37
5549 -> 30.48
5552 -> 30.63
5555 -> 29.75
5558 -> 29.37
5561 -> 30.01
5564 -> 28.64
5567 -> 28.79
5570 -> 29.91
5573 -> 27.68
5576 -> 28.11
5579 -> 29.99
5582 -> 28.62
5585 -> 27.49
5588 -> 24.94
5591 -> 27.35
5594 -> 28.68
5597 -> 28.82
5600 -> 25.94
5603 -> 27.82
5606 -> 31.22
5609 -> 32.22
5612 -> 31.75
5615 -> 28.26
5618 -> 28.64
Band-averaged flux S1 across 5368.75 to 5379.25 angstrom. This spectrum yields 26.4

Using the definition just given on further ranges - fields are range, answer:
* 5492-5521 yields 28.1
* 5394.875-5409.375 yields 25.2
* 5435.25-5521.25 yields 27.8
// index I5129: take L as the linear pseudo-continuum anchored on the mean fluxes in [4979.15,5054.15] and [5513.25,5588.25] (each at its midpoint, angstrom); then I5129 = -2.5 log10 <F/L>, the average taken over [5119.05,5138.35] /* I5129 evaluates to 0.21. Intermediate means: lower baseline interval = 17.4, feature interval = 16.5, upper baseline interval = 29.3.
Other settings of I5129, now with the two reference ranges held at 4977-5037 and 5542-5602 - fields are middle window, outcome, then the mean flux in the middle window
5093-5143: 0.19 mag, 16.5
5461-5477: -0.05 mag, 28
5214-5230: -0.06 mag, 22.9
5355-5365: -0.15 mag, 28.2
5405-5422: -0.06 mag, 27.1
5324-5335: 0.08 mag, 22.3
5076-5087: 0.15 mag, 16.5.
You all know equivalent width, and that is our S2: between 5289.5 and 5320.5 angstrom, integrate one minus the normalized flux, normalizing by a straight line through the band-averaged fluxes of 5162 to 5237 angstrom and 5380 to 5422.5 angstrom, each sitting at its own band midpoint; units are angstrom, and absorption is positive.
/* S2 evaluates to -3.3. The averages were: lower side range 17.7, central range 25.1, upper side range 27.1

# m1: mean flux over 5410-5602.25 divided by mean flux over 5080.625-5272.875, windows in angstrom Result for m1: 1.6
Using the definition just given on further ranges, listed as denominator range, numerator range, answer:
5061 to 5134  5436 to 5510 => 1.68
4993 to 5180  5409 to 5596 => 1.70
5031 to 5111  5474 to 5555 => 1.71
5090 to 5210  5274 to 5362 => 1.56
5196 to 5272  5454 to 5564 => 1.36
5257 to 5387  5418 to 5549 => 1.15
